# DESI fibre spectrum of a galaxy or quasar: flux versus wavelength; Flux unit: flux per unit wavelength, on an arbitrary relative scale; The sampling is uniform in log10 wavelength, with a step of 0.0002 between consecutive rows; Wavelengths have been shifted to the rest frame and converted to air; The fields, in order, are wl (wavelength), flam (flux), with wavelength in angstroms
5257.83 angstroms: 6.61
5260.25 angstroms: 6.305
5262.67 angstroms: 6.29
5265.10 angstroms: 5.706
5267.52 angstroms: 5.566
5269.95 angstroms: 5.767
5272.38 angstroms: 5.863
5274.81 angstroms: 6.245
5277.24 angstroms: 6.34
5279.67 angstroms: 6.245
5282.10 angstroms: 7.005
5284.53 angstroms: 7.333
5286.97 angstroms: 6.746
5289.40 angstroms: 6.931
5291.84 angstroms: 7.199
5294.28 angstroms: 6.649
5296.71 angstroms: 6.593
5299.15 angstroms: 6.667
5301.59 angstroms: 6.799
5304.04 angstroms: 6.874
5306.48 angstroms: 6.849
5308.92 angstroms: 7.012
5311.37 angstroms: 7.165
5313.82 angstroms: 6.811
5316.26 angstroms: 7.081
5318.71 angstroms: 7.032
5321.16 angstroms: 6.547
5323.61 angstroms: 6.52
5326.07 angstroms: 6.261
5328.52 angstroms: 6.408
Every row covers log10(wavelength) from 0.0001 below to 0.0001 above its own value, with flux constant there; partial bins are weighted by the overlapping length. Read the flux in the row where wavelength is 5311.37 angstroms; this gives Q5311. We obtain 7.165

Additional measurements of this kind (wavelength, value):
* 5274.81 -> 6.245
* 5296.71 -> 6.593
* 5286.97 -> 6.746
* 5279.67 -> 6.245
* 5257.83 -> 6.61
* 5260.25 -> 6.305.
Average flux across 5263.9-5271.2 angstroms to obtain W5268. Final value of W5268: 5.68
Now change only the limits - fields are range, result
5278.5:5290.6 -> 6.86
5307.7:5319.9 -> 7.02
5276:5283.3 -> 6.53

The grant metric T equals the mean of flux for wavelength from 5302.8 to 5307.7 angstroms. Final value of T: 6.86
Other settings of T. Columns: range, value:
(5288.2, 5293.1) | 7.05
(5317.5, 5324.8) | 6.7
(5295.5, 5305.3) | 6.73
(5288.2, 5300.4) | 6.81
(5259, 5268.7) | 5.97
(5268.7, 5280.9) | 6.09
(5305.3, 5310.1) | 6.94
